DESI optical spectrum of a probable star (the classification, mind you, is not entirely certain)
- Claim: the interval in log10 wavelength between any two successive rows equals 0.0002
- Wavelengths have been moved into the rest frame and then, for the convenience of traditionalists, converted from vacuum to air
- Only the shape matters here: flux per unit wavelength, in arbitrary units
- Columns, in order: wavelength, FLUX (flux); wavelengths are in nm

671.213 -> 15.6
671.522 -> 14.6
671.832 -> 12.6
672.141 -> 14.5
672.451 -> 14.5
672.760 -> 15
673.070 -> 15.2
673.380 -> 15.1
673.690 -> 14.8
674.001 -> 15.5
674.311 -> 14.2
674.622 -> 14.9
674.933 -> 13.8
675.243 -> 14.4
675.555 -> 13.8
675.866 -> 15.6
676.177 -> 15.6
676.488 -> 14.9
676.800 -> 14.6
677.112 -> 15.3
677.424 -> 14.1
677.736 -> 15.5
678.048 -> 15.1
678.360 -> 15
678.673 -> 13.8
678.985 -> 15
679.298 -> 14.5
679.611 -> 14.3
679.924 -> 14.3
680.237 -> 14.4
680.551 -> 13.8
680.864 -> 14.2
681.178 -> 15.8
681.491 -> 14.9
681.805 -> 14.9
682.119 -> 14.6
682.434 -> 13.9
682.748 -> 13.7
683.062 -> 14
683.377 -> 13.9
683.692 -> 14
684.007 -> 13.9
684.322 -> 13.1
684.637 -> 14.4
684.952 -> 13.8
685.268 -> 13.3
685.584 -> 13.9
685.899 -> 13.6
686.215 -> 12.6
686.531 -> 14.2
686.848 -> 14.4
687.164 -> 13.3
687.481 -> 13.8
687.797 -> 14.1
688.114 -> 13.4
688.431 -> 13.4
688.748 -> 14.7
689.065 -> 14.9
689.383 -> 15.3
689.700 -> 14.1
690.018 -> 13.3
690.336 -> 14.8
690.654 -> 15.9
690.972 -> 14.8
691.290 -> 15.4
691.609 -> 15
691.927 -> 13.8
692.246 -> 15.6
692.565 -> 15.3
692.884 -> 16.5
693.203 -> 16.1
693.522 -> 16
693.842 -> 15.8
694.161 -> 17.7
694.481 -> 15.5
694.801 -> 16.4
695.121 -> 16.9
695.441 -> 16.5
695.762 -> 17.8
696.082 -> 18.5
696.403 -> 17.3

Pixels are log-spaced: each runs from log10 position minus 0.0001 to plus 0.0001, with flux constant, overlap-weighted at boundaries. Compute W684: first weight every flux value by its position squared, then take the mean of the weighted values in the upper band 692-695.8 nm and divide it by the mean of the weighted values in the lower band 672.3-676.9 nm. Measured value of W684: 1.2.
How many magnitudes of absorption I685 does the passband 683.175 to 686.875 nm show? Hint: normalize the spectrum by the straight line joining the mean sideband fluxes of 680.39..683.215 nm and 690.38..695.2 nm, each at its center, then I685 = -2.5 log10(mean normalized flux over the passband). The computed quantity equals 0.082 mag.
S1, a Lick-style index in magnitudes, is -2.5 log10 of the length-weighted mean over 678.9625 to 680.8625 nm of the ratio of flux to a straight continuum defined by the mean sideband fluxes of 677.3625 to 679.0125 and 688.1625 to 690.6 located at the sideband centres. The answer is 0.03 mag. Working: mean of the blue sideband 14.8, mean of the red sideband 14.4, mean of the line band 14.3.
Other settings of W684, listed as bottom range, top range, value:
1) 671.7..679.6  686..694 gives 1.04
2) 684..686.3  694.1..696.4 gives 1.29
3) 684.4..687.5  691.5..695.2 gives 1.18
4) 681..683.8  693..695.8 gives 1.18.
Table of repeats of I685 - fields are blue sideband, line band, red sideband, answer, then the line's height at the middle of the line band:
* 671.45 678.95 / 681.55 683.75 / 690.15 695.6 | 0.07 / 15.1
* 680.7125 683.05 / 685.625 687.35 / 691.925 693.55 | 0.10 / 15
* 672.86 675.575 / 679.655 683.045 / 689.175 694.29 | 0.04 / 14.9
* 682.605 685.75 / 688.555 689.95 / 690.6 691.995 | 0.00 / 14.7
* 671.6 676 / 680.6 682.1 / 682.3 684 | -0.06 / 14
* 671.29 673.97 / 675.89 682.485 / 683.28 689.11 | -0.04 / 14.2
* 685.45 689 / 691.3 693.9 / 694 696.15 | 0.03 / 16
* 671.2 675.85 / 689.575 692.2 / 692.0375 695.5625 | 0.09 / 15.9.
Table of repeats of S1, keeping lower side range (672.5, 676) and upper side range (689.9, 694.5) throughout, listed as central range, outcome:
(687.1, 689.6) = 0.09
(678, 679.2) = 0.02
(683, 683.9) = 0.09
